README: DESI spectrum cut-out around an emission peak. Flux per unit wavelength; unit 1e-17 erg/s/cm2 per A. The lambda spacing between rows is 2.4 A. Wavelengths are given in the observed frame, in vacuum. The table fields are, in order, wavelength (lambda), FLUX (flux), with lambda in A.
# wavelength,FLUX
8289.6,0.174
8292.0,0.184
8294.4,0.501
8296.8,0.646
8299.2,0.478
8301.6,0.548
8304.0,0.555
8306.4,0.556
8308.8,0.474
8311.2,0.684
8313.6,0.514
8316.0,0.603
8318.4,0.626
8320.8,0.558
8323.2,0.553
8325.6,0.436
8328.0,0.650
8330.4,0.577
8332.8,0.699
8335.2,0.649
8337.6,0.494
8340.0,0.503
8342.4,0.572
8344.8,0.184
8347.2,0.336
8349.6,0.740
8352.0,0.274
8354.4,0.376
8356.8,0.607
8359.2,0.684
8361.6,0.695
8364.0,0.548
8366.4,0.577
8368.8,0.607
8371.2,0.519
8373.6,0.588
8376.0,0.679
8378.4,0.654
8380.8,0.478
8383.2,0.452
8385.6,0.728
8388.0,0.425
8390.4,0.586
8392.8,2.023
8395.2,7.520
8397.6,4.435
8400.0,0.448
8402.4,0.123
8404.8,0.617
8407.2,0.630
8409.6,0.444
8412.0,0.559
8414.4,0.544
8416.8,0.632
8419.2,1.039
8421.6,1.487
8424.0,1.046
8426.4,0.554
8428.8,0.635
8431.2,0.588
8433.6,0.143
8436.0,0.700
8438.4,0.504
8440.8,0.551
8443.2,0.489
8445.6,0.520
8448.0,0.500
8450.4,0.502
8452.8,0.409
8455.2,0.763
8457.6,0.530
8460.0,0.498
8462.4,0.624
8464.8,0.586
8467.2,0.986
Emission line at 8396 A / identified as H-alpha 6563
